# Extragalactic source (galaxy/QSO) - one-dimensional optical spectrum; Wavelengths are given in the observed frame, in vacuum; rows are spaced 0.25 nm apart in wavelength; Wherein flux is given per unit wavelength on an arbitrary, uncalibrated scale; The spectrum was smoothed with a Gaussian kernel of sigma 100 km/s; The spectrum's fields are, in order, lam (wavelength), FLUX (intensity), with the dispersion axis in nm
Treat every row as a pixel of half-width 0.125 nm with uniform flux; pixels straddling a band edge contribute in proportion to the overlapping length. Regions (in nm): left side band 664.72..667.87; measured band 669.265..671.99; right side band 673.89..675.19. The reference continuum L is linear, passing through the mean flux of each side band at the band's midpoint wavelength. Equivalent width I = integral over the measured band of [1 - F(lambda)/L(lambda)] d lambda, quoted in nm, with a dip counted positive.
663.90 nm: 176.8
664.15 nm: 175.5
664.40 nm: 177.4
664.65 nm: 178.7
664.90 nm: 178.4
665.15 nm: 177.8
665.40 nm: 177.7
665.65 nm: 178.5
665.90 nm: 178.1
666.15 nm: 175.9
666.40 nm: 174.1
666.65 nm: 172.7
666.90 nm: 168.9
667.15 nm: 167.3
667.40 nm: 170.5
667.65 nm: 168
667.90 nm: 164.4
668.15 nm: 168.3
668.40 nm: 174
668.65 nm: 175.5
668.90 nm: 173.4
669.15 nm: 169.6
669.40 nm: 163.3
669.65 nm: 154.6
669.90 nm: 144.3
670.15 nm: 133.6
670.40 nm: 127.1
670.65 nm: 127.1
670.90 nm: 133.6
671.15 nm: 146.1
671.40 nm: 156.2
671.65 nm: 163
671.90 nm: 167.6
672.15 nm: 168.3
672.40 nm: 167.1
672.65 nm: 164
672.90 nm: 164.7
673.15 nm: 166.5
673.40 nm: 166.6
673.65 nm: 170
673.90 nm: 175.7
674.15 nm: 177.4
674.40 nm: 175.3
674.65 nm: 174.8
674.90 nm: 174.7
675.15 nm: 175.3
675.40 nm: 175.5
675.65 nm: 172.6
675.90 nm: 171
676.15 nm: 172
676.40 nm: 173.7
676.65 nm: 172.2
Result 0.436 nm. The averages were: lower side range 174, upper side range 176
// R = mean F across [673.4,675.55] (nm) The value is 174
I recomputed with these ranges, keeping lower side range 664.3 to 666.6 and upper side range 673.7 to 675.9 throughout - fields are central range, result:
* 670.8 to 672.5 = 0.174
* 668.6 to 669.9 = 0.086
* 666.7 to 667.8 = 0.049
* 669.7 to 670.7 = 0.232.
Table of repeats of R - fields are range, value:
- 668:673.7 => 158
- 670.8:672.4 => 157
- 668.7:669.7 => 167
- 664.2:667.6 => 175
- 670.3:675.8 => 163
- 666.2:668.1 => 170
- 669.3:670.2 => 150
